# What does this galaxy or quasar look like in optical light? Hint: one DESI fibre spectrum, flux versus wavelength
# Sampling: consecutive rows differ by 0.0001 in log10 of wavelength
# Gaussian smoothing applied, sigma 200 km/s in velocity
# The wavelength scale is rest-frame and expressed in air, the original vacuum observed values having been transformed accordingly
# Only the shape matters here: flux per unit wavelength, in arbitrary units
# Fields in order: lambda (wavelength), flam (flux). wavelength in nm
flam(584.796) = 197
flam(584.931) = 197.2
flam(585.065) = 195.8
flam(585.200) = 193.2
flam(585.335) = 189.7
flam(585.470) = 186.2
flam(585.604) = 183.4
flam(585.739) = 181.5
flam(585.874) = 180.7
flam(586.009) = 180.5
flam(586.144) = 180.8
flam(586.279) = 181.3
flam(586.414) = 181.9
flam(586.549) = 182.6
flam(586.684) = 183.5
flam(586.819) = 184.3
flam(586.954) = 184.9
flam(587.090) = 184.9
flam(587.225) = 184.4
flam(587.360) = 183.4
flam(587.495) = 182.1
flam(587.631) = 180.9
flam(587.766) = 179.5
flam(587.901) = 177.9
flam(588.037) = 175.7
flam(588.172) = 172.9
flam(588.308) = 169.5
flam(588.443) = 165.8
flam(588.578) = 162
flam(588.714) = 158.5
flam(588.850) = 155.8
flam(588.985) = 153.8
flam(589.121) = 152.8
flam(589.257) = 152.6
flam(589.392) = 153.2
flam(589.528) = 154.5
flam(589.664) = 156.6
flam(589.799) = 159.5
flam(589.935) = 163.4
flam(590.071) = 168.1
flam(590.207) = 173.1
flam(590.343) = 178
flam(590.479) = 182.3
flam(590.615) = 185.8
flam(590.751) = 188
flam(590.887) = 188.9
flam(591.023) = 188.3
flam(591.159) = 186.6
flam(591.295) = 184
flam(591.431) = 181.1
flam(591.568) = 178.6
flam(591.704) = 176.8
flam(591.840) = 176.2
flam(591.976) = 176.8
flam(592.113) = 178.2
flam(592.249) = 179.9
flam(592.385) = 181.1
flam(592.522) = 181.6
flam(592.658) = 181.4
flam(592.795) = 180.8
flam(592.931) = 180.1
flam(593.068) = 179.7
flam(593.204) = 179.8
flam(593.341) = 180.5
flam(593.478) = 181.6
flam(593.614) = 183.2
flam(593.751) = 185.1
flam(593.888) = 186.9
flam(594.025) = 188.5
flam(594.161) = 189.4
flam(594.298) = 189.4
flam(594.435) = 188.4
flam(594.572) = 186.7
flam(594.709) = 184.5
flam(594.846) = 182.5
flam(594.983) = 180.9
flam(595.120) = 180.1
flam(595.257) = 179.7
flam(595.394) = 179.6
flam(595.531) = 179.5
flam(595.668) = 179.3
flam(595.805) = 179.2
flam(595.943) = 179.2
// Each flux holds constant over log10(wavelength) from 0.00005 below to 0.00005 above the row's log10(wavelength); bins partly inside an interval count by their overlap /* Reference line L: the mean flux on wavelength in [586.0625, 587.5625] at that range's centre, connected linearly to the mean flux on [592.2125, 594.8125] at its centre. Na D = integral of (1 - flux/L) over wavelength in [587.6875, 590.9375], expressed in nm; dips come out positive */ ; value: 0.28 nm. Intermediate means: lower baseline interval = 183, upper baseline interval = 184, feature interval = 168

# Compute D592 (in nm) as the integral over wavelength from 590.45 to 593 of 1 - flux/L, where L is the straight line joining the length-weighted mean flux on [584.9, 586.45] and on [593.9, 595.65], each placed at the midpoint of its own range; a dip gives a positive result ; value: 0.038 nm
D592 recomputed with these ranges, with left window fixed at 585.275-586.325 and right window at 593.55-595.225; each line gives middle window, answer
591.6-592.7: 0.03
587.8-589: 0.11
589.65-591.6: 0.07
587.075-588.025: 0.01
